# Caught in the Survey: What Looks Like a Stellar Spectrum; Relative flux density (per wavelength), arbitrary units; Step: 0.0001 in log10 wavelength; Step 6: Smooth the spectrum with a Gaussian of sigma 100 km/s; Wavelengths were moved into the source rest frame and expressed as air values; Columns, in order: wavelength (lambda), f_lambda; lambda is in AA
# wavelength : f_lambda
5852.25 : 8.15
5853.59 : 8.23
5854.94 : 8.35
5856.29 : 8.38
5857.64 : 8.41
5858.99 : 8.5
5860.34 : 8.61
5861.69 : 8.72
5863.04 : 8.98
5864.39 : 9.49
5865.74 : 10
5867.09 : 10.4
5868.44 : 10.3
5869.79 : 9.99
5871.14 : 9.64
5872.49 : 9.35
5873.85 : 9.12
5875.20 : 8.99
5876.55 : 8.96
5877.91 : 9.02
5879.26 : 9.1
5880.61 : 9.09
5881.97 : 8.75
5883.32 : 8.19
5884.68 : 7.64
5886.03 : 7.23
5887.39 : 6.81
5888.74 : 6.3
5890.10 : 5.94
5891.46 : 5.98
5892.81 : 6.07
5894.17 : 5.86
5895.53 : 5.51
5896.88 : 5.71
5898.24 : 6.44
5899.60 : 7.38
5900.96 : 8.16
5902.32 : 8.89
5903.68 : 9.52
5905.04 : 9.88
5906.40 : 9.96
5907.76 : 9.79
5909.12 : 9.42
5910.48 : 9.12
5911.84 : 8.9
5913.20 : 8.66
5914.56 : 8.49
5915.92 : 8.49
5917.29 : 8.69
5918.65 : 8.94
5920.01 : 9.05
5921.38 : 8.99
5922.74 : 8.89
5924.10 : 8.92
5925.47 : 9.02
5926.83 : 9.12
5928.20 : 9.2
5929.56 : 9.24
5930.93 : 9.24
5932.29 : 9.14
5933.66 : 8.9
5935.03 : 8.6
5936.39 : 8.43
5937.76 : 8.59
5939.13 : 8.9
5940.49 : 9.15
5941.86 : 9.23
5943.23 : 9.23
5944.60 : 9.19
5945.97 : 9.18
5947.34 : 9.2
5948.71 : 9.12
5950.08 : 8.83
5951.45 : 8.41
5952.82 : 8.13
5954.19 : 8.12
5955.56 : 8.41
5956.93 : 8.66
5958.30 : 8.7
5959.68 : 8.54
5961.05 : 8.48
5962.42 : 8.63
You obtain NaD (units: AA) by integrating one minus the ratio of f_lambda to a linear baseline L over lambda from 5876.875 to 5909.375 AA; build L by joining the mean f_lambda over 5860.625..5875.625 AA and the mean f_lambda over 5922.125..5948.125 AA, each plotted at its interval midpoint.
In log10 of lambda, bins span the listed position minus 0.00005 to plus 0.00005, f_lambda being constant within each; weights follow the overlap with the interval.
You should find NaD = 5.5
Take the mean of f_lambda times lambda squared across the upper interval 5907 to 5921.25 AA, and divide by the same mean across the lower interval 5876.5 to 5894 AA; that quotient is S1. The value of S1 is 1.20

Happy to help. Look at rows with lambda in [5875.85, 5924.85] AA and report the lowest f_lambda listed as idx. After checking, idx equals 5.51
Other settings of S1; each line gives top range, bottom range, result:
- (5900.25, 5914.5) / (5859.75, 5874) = 0.98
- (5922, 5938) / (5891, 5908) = 1.19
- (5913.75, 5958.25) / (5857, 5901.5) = 1.11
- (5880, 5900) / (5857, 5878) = 0.74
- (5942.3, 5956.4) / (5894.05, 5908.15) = 1.12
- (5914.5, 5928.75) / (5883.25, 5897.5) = 1.40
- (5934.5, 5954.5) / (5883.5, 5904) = 1.31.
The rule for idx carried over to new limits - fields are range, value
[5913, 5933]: 8.49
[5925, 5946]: 8.43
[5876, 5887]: 7.23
